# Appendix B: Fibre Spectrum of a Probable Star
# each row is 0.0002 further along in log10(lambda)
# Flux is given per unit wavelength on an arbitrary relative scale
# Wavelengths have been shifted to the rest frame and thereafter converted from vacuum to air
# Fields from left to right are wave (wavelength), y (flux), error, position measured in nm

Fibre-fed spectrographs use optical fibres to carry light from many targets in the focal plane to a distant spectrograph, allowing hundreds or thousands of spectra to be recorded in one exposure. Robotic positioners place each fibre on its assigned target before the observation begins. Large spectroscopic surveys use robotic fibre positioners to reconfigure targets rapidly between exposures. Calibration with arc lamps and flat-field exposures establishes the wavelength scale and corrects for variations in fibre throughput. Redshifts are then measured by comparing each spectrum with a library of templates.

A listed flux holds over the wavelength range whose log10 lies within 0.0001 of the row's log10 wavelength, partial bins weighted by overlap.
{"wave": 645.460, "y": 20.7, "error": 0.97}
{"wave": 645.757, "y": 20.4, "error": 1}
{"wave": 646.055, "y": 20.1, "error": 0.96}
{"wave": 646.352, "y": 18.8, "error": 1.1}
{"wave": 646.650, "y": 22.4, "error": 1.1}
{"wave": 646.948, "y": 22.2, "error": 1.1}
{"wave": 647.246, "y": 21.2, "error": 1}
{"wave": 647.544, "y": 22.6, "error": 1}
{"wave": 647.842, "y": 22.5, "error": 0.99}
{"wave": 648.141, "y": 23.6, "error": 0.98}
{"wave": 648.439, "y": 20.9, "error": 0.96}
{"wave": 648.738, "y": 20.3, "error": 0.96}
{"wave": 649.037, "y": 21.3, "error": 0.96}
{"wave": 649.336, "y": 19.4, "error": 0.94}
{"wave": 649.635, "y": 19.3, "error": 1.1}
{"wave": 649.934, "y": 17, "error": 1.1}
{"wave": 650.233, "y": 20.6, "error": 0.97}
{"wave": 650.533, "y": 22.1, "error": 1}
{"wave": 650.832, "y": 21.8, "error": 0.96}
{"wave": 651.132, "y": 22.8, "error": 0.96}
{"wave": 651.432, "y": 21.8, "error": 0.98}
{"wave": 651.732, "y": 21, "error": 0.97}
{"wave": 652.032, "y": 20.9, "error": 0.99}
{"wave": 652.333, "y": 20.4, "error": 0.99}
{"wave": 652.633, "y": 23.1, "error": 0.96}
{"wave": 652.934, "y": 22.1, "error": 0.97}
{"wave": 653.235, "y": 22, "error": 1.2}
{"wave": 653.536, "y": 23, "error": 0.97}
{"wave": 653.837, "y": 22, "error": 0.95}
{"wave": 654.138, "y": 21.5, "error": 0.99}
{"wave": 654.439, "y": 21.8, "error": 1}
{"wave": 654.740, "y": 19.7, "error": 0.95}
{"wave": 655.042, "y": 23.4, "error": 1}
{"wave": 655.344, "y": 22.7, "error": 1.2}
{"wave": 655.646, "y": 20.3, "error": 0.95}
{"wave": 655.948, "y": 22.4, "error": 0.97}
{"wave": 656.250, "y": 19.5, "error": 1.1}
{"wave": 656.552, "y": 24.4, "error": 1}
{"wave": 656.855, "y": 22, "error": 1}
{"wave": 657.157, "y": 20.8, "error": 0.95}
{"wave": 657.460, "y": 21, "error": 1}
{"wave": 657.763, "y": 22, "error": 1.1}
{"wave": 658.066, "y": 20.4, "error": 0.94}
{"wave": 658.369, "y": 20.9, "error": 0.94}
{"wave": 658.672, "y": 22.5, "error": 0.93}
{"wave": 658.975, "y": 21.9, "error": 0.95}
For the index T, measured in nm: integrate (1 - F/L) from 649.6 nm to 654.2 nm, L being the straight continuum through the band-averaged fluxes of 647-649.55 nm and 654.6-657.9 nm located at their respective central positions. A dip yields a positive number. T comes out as 0.03 nm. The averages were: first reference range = 21.4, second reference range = 21.7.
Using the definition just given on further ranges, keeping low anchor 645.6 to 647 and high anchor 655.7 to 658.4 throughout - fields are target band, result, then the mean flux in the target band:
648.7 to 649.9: 0.07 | 19.8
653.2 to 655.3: -0.07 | 22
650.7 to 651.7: -0.05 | 22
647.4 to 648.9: -0.08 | 22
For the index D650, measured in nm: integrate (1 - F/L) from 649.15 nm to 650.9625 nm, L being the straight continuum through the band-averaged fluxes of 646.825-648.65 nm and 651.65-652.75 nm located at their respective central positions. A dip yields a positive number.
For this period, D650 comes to 0.14 nm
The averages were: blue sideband 22.1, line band 20.1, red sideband 21.3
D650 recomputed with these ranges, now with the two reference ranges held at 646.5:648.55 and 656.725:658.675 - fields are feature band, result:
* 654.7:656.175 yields -0.02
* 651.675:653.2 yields 0.01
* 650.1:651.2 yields 0.01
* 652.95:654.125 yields -0.03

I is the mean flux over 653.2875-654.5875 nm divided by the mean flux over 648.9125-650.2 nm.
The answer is 1.14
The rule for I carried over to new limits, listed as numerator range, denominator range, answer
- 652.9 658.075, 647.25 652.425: 1.03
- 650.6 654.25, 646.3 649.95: 1.04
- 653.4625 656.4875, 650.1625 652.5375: 1.01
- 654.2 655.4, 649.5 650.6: 1.11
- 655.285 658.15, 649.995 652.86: 1.00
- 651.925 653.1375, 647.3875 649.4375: 1.00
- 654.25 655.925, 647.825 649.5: 1.02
